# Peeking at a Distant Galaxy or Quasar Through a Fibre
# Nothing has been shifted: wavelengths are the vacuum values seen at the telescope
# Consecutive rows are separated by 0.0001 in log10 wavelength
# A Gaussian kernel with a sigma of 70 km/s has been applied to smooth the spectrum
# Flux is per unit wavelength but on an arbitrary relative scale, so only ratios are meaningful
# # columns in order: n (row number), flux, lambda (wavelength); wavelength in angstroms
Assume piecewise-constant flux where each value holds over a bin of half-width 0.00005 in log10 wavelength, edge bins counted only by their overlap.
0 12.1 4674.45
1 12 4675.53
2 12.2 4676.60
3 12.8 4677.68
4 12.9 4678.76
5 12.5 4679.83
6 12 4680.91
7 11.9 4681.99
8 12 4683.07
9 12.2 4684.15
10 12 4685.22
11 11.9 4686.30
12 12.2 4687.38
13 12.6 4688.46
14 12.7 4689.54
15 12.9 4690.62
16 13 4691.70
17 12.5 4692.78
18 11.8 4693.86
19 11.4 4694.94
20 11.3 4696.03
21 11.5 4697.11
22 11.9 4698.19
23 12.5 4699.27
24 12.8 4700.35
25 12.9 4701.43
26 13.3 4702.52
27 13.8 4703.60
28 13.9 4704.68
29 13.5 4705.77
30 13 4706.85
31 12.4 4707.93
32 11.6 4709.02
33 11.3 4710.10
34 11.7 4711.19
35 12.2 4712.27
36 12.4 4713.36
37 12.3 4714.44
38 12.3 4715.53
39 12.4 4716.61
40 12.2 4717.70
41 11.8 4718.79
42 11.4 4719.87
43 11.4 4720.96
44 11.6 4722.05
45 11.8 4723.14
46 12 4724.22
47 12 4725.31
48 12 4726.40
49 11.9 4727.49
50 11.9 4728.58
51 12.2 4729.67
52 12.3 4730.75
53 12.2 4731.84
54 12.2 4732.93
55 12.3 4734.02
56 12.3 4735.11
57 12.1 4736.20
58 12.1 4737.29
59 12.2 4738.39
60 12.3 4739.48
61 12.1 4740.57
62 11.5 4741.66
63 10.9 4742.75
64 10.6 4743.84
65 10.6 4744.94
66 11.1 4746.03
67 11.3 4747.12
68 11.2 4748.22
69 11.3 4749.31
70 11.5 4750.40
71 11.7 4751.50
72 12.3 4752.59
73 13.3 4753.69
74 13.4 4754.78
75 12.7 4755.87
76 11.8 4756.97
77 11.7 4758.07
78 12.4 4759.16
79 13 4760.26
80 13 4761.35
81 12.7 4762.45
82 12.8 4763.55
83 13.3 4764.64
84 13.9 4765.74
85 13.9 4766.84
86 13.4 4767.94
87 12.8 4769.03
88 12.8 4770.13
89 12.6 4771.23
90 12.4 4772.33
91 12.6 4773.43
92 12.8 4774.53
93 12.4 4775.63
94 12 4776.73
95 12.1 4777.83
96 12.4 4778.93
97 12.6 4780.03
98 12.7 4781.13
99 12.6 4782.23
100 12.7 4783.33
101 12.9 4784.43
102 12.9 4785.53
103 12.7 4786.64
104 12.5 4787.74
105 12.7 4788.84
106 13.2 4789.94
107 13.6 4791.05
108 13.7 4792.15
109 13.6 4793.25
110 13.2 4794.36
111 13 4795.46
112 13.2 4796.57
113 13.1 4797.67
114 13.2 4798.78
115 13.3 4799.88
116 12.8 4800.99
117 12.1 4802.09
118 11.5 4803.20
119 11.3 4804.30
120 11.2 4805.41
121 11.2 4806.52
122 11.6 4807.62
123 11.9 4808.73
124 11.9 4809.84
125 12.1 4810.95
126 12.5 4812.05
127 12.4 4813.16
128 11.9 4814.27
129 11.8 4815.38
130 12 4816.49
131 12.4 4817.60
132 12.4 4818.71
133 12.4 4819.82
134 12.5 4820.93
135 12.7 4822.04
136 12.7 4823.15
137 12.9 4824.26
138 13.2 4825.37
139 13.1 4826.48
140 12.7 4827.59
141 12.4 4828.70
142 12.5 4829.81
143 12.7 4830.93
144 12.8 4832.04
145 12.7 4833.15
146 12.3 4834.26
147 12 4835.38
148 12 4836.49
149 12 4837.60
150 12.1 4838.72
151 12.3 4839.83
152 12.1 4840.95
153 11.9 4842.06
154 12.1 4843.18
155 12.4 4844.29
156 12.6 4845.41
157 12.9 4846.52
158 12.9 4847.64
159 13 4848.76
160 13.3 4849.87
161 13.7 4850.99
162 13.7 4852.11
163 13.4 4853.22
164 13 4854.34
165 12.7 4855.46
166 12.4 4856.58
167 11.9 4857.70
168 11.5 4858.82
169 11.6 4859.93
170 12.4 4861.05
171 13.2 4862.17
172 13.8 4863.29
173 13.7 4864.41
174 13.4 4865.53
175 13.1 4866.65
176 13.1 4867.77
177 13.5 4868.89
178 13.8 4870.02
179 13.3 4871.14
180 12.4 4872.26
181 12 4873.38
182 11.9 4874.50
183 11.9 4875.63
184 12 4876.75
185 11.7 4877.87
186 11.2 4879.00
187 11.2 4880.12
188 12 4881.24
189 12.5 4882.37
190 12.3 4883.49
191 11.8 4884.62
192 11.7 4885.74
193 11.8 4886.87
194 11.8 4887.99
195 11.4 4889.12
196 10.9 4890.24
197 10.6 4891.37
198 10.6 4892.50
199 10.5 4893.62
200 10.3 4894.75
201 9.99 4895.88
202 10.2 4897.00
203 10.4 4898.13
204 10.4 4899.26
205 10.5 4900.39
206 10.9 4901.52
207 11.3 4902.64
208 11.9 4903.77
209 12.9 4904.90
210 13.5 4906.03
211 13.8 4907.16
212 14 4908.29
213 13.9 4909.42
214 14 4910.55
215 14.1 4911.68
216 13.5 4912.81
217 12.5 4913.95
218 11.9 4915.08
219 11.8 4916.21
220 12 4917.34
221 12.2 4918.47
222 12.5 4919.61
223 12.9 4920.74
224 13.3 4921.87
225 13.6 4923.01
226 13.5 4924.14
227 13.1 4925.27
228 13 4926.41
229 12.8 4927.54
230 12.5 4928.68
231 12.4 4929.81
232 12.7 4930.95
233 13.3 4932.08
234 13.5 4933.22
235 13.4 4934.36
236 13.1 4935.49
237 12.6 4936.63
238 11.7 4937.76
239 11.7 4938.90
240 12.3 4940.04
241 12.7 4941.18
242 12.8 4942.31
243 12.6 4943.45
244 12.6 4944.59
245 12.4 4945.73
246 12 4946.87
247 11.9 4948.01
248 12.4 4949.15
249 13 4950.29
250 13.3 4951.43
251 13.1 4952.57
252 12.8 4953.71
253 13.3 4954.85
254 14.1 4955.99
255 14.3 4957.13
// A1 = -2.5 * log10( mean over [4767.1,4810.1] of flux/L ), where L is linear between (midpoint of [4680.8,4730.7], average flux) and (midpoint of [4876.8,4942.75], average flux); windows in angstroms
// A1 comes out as -0.03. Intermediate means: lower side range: 12.2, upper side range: 12.2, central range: 12.6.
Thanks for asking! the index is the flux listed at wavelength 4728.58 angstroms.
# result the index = 11.9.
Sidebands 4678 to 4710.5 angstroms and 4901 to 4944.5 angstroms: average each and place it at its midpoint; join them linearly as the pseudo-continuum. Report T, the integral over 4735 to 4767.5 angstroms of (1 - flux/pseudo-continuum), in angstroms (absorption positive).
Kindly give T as 0.89 angstroms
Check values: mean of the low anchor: 12.4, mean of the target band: 12.2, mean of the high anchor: 12.8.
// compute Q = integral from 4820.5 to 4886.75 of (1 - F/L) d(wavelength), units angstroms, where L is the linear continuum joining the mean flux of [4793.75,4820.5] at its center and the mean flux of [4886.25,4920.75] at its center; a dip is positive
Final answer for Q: -2.5 angstroms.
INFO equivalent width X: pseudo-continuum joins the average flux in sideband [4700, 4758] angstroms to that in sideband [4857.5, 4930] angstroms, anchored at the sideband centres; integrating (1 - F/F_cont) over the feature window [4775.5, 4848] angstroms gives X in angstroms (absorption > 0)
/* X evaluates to -1.9 angstroms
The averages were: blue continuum 12.1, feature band 12.5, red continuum 12.2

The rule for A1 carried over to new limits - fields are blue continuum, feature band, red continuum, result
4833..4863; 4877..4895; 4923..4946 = 0.109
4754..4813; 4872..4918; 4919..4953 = 0.077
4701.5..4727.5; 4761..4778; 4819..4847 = -0.042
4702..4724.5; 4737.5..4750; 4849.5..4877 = 0.093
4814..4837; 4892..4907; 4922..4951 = 0.140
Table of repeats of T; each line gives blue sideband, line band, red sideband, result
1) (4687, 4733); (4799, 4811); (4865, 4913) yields 0.2 angstroms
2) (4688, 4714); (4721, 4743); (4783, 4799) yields 1.2 angstroms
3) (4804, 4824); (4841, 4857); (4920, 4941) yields -0.7 angstroms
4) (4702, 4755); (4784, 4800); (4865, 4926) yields -1.3 angstroms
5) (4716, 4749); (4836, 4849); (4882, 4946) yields -0.3 angstroms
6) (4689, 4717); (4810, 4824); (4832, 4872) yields 0.4 angstroms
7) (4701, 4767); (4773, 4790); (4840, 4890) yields -0.4 angstroms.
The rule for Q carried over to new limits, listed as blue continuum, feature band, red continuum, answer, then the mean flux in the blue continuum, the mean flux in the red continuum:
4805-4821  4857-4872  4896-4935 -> -0.8 angstroms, 12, 12.6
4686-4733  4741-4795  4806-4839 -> -0.9 angstroms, 12.2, 12.3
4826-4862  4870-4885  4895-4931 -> 0.5 angstroms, 12.5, 12.4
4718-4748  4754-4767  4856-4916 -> -1.1 angstroms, 11.8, 12.1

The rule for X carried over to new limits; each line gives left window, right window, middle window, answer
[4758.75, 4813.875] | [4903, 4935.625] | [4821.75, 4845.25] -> 0.6 angstroms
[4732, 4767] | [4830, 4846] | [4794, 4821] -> 0.0 angstroms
